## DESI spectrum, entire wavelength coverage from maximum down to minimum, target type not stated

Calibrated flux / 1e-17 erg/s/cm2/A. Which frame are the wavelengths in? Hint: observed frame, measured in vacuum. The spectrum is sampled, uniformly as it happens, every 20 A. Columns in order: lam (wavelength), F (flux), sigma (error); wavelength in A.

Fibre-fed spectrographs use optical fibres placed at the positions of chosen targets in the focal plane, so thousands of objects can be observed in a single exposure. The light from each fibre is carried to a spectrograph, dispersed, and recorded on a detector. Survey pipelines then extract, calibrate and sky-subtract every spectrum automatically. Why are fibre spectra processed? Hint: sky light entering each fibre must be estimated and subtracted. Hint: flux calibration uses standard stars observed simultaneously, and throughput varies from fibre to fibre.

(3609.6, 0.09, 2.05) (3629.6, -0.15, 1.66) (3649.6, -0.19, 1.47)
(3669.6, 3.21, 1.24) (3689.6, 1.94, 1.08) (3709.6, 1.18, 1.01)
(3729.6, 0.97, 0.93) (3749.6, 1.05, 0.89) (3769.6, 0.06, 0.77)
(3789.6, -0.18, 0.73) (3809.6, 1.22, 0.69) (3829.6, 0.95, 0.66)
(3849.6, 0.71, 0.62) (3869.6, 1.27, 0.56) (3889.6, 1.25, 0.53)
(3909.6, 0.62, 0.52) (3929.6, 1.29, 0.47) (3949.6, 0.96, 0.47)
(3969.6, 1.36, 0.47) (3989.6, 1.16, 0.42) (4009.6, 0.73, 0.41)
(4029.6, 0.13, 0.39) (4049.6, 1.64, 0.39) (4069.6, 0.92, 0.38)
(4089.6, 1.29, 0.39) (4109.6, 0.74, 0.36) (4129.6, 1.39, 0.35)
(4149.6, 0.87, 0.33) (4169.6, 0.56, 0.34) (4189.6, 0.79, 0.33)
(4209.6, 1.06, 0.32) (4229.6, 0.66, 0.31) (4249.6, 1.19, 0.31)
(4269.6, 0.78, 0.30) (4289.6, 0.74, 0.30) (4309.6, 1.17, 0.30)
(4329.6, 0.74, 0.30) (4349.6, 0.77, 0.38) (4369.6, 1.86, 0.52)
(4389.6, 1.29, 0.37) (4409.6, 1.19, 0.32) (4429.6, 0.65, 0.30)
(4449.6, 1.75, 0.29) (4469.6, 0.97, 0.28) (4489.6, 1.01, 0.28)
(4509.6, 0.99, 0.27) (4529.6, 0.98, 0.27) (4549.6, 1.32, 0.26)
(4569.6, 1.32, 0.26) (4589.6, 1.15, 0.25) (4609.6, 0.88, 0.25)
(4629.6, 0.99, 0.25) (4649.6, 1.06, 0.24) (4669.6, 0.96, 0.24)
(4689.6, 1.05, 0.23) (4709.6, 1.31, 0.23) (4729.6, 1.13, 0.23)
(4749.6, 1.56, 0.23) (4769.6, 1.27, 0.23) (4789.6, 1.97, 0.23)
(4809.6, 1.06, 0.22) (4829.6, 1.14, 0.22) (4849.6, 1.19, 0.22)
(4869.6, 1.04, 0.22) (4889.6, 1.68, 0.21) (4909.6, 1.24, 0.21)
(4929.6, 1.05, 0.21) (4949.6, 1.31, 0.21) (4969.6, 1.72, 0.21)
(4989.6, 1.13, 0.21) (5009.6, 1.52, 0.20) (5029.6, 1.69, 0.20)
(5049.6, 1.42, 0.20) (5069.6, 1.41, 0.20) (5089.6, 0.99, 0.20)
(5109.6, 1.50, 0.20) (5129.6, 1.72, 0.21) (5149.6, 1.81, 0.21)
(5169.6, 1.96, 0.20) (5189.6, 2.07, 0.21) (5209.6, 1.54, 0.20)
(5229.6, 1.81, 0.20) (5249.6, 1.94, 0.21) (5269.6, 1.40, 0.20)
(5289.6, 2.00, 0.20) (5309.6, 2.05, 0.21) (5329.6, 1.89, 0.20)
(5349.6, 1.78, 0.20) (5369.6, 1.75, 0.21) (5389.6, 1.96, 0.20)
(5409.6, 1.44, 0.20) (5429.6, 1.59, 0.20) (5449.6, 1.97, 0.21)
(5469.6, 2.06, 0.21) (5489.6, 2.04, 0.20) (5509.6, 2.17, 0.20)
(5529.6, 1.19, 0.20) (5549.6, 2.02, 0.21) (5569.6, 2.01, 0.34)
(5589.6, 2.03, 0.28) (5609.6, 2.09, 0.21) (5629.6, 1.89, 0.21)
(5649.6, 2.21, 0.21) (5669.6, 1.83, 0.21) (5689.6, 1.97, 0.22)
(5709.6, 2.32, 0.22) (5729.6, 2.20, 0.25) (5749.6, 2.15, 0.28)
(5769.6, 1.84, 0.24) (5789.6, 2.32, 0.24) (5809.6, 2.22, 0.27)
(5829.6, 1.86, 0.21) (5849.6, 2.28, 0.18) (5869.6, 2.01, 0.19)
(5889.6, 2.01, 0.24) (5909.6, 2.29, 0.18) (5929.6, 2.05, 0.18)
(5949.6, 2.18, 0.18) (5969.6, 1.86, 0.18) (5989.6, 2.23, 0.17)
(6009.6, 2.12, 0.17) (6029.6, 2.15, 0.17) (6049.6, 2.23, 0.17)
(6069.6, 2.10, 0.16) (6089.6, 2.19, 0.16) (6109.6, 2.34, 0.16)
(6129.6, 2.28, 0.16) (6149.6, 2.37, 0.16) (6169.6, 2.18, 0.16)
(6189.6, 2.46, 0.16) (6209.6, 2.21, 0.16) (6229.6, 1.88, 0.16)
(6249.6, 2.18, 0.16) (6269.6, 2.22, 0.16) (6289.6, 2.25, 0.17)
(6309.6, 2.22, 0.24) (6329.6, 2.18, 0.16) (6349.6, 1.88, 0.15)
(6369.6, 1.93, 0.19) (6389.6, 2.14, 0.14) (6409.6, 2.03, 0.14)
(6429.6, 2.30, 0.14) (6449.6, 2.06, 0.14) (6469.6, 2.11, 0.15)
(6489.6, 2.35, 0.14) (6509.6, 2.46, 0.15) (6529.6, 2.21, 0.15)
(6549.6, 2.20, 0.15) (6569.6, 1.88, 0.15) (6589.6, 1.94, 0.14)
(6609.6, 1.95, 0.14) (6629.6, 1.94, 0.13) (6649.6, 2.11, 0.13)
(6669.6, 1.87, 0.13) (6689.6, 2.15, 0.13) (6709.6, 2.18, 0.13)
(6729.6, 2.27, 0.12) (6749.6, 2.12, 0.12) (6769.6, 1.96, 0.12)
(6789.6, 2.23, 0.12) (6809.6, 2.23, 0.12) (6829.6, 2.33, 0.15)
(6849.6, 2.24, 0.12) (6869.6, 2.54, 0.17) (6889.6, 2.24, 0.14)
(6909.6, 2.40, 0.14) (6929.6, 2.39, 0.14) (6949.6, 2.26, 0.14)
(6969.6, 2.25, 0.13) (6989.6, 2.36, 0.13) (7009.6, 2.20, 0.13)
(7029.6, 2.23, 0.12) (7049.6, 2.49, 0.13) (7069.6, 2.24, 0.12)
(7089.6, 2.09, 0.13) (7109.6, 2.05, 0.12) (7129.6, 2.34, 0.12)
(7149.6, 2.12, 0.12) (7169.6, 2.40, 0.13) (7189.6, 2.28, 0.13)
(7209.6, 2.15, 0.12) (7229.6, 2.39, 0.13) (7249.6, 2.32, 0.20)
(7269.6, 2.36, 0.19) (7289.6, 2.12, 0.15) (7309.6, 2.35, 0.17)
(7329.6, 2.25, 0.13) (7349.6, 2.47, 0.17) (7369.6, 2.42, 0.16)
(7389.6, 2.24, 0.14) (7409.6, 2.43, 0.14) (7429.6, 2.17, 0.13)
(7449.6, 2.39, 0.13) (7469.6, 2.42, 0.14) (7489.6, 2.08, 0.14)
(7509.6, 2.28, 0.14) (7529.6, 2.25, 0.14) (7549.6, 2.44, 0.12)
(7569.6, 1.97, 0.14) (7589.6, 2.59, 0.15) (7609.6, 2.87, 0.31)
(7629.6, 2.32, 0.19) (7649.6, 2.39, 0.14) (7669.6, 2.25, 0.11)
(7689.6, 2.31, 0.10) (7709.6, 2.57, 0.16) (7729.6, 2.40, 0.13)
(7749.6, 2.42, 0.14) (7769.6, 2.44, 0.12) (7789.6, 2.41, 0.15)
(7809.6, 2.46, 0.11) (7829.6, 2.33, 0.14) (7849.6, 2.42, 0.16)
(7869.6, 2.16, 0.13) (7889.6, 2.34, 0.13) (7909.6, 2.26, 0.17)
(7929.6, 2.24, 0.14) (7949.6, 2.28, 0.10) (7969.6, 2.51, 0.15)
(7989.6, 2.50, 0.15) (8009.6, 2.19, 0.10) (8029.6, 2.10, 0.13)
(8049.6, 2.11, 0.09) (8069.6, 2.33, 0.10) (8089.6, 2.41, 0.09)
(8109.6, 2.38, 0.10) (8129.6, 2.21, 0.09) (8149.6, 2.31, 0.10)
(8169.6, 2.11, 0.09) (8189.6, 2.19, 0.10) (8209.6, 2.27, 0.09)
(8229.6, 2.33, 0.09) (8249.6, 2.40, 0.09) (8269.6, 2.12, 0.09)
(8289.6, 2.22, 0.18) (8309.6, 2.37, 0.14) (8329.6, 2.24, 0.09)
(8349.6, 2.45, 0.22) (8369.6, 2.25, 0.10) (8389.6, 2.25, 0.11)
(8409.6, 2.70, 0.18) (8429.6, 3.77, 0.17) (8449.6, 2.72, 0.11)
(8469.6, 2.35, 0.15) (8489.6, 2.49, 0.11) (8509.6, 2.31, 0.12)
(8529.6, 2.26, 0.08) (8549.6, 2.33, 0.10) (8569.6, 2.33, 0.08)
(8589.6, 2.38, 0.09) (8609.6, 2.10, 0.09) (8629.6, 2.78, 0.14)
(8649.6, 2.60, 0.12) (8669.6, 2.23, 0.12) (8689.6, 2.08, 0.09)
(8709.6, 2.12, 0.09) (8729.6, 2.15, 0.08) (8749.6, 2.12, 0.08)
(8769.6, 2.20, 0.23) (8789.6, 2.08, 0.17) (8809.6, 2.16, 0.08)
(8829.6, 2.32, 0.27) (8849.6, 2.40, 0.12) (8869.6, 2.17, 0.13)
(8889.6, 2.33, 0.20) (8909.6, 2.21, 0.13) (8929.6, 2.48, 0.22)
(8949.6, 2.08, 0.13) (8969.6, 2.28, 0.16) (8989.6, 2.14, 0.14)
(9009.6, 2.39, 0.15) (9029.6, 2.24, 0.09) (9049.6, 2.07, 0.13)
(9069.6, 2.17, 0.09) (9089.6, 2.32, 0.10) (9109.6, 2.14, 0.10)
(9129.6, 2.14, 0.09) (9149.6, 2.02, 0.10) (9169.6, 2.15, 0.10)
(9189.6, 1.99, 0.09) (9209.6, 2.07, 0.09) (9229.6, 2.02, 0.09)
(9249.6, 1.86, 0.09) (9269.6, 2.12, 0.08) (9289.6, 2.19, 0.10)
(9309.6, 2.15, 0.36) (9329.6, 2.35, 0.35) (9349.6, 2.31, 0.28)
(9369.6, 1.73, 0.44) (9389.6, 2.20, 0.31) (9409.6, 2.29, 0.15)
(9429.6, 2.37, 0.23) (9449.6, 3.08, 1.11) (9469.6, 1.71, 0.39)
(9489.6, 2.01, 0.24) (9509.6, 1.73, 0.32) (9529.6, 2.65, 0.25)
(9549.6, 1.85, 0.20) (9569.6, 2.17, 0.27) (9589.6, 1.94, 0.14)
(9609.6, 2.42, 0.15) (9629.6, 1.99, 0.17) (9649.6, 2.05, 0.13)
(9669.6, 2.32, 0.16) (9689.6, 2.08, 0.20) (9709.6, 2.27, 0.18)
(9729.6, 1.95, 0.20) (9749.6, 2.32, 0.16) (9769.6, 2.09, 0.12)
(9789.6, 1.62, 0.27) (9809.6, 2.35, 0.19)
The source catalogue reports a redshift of 0.28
